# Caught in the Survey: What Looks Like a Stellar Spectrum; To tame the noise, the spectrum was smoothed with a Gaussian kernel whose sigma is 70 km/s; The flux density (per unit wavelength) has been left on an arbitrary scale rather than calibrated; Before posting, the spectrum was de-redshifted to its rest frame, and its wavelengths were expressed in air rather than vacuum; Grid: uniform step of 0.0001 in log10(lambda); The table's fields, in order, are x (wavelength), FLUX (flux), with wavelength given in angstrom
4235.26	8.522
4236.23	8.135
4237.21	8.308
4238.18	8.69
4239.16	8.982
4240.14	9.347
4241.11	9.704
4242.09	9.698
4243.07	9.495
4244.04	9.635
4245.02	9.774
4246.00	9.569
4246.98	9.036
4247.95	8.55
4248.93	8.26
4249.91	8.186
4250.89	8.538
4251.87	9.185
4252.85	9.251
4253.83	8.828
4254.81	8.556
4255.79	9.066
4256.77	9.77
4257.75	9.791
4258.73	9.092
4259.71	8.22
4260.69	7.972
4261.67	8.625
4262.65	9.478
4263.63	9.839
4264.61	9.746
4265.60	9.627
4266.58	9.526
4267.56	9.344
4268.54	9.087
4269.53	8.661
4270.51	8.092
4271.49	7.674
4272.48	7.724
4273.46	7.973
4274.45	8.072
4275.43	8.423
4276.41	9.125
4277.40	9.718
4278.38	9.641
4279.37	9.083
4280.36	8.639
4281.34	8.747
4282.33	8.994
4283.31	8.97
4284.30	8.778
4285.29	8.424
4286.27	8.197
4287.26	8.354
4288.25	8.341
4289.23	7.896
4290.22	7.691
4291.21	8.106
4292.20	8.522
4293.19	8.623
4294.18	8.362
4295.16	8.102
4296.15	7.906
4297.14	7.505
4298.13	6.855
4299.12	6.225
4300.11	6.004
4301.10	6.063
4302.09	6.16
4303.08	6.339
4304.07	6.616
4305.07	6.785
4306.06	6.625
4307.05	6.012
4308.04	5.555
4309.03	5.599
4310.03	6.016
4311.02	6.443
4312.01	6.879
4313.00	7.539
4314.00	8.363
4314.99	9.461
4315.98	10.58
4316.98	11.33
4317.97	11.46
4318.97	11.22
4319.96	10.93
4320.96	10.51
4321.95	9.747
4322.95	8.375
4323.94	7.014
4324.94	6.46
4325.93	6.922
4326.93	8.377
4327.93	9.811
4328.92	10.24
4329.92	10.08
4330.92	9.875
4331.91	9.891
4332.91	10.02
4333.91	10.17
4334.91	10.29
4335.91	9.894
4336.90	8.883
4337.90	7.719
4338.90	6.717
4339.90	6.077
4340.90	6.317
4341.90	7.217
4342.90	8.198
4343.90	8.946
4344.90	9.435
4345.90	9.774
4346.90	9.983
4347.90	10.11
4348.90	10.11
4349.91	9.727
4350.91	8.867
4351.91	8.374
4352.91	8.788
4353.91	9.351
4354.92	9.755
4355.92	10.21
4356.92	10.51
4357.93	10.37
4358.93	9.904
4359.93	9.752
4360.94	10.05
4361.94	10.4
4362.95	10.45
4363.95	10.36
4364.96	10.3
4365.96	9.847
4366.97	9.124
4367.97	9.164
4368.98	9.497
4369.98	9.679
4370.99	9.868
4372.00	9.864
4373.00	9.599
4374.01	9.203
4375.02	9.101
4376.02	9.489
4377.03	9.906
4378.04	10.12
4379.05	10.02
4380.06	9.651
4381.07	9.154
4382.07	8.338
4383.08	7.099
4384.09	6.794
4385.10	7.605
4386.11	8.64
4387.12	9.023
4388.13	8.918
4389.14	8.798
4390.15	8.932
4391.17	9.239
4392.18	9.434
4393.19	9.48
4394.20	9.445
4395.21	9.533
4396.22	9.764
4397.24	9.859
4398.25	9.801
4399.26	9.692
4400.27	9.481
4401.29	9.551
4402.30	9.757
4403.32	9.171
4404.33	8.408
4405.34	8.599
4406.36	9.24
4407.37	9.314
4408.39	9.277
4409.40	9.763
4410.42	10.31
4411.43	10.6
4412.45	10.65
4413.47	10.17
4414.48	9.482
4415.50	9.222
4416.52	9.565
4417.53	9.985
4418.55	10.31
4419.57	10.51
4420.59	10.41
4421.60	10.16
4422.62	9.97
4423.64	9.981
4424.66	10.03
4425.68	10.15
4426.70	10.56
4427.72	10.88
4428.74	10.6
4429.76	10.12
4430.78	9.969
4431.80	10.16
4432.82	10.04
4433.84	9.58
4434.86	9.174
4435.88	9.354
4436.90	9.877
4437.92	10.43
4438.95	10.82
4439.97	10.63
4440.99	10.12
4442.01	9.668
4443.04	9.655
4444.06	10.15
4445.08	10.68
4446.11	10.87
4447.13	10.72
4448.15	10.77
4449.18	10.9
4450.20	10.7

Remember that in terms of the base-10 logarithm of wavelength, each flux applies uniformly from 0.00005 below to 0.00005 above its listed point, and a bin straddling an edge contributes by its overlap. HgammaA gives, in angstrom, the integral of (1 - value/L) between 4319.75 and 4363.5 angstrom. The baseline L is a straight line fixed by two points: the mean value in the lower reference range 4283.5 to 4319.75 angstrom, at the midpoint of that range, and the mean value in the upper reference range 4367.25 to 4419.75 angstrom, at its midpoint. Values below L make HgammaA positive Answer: -3.6 angstrom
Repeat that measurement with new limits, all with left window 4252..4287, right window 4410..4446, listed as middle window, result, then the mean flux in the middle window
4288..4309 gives 4.60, 7.11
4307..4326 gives 1.73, 8.41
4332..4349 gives 1.12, 8.81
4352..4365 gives -0.51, 9.95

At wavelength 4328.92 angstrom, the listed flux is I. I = 10.24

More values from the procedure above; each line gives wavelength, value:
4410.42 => 10.31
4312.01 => 6.879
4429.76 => 10.12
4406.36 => 9.24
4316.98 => 11.33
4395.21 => 9.533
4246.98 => 9.036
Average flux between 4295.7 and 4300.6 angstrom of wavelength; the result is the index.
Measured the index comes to 6.89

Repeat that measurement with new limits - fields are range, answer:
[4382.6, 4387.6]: 7.83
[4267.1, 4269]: 9.23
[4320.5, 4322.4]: 10.2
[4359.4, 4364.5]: 10.2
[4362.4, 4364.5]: 10.4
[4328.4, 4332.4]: 10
